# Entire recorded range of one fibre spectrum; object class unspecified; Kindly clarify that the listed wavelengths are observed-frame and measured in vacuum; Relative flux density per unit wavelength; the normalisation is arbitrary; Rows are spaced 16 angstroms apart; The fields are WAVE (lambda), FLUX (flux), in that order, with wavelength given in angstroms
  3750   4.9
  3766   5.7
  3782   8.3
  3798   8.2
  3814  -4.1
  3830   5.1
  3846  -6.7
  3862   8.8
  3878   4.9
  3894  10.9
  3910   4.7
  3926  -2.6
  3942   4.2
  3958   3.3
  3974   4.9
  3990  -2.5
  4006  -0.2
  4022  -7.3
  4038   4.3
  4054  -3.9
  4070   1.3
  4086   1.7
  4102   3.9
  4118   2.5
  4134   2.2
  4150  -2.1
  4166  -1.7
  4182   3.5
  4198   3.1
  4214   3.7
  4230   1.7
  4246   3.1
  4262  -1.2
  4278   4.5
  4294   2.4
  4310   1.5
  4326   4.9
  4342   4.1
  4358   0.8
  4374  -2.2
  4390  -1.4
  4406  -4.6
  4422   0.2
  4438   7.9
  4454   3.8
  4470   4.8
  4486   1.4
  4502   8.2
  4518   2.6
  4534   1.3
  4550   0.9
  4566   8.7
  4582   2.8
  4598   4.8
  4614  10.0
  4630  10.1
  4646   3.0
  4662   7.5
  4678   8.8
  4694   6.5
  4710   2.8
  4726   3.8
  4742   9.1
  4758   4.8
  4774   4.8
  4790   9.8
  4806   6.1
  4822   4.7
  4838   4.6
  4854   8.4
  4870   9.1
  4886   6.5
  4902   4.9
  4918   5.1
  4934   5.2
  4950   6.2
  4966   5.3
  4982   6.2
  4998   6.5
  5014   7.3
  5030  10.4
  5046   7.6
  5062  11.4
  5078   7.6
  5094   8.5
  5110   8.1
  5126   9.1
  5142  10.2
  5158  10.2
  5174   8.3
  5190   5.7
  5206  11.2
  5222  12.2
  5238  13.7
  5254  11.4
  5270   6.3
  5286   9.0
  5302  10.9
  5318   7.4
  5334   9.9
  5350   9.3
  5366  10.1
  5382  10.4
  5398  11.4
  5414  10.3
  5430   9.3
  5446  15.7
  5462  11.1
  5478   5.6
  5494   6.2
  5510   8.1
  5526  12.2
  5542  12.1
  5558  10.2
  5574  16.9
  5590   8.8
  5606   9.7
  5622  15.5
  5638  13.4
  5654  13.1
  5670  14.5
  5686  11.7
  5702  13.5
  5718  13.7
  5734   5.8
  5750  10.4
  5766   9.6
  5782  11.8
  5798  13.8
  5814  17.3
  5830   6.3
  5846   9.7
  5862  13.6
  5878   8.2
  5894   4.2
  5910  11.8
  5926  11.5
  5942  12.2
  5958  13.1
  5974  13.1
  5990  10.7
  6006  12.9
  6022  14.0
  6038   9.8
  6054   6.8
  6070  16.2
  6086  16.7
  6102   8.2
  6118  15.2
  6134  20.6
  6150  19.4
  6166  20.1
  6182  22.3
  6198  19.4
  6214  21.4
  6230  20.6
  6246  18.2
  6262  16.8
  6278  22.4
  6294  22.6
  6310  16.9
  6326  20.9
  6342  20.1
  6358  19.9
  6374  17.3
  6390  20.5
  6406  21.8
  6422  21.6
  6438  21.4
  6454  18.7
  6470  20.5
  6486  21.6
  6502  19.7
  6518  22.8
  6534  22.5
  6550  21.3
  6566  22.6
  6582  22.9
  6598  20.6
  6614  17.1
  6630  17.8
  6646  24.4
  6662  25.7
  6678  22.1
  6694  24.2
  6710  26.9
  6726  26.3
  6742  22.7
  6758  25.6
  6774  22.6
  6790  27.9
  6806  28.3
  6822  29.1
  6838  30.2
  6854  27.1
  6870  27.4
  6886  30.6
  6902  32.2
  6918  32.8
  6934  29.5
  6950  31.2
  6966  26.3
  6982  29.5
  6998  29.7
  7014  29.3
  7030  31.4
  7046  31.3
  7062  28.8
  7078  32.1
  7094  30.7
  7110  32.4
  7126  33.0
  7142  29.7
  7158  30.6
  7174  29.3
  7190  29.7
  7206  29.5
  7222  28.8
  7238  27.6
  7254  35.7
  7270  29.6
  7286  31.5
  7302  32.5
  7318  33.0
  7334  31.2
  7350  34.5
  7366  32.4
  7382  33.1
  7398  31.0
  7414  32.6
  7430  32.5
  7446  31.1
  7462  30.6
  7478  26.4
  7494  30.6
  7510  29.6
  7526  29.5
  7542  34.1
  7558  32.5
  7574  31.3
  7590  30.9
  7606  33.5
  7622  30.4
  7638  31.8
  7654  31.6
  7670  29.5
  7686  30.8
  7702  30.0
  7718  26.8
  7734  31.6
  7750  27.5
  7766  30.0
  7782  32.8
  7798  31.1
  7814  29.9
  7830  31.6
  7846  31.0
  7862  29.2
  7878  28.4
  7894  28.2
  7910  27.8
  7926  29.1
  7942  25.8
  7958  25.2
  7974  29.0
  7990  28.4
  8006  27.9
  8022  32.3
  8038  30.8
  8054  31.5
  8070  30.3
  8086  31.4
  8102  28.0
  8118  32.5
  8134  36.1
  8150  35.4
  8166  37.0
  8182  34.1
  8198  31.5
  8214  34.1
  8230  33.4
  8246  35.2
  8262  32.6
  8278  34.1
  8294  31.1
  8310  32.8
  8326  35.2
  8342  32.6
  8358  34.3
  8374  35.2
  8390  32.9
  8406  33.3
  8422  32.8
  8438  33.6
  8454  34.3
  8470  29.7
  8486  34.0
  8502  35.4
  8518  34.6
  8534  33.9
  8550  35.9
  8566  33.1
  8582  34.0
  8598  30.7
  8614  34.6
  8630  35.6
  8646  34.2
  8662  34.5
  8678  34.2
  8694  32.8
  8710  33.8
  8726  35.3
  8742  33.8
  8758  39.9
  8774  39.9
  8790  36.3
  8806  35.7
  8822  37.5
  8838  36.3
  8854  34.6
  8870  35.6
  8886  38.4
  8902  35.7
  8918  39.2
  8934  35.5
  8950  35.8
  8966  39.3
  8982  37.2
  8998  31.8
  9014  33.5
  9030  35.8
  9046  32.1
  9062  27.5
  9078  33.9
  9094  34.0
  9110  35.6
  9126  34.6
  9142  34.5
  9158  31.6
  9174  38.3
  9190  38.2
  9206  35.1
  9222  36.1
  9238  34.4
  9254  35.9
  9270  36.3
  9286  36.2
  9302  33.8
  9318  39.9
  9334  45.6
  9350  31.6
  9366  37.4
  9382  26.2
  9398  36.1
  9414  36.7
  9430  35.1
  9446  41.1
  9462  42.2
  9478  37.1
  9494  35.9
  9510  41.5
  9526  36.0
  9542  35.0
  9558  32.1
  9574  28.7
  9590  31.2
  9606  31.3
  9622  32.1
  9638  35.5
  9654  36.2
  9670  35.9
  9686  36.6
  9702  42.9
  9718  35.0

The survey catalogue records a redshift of 0.537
